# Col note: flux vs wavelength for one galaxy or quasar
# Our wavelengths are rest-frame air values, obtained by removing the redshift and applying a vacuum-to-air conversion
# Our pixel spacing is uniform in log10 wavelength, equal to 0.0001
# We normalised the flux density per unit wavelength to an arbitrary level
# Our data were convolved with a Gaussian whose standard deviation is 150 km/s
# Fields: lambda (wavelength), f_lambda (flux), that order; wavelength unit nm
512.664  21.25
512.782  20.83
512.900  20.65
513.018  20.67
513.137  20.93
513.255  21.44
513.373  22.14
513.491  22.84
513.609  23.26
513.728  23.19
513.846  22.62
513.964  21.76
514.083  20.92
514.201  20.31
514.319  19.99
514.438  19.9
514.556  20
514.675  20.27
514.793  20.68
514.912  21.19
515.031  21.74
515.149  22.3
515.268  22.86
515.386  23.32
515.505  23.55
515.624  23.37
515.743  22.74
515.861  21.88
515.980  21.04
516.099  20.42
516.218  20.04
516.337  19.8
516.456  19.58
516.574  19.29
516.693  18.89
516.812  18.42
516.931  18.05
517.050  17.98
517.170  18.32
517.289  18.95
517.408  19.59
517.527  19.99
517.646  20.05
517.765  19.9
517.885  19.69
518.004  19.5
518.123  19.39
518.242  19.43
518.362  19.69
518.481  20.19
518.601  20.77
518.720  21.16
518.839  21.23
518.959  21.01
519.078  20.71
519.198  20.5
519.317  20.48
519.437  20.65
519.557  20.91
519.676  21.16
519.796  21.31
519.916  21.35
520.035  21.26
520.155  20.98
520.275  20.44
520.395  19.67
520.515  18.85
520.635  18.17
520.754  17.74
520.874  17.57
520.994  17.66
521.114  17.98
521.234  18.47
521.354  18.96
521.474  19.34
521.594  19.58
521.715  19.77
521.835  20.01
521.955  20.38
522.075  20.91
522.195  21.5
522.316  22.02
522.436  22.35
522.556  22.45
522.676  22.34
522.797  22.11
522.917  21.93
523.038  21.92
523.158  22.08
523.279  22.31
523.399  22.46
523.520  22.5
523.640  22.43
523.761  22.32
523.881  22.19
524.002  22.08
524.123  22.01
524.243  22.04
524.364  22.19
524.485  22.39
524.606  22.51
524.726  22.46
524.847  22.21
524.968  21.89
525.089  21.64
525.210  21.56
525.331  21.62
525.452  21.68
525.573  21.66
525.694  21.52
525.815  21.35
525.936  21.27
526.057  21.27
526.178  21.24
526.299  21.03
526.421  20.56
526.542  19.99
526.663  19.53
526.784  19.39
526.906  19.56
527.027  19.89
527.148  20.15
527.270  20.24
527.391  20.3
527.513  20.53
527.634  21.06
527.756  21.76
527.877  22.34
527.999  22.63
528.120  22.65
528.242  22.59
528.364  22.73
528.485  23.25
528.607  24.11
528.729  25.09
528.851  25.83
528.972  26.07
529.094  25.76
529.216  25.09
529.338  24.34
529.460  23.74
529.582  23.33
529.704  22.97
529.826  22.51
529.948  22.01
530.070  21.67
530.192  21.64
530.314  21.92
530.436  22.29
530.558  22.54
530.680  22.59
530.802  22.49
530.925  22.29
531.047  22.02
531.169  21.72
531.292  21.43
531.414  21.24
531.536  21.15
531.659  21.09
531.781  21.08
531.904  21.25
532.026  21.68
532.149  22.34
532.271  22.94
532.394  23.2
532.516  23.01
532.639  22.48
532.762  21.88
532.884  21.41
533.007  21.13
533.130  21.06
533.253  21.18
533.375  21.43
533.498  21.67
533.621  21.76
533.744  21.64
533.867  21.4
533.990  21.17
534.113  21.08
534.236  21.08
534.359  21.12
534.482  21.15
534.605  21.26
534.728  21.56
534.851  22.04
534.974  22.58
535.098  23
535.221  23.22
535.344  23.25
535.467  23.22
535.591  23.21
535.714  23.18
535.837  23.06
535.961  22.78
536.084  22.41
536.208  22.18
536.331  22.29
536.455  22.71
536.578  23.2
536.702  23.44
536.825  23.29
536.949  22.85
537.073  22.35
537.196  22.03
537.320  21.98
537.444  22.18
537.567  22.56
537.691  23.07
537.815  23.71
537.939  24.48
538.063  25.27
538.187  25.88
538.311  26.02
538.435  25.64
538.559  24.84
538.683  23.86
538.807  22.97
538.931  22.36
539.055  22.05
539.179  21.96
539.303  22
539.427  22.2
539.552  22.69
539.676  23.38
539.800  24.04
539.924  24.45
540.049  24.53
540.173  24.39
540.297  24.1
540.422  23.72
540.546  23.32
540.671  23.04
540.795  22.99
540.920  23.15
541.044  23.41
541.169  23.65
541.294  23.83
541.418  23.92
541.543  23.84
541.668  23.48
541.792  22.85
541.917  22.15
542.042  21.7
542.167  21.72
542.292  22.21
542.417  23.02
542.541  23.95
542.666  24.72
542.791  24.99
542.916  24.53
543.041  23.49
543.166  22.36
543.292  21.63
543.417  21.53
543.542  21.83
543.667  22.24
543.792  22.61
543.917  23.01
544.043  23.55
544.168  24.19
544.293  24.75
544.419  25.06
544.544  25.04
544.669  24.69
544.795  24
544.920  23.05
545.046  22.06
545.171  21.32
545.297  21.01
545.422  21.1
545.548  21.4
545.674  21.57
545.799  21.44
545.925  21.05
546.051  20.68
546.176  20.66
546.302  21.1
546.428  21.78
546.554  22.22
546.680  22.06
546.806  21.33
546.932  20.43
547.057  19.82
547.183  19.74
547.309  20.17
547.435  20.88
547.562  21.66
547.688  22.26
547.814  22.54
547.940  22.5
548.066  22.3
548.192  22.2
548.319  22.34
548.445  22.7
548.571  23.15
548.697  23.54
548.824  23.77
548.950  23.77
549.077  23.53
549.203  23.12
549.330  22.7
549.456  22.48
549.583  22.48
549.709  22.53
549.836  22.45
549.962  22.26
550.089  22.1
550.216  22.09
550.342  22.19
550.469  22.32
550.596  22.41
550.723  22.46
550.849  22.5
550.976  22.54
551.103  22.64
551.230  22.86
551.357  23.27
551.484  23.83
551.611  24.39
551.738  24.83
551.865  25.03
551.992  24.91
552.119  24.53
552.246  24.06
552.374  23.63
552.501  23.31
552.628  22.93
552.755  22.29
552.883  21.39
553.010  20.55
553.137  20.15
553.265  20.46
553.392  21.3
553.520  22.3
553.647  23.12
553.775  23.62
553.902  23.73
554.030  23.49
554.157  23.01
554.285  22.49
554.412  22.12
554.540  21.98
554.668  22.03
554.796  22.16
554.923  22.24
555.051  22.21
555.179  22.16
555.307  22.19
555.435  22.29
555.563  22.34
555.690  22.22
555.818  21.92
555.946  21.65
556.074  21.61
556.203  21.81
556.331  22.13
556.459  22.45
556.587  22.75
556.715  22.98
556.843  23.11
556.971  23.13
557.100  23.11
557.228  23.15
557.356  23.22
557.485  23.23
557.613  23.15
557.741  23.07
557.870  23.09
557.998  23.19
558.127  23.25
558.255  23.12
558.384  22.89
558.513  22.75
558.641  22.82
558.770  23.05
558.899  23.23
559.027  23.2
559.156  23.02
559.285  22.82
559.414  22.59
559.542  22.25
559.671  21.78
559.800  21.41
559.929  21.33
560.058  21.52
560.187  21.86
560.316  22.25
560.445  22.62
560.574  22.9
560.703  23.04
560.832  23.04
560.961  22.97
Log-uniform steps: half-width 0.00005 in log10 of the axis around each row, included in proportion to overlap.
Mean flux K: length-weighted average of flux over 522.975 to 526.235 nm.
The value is 22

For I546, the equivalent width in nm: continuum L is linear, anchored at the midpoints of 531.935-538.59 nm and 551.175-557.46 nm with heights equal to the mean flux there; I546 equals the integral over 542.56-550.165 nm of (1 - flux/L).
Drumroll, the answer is 0.08 nm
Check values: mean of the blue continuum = 22.6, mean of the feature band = 22.4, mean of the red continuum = 22.7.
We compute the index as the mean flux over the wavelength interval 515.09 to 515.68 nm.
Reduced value 23.1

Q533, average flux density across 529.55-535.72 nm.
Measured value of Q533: 22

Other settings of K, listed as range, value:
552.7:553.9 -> 21.8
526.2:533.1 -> 22.1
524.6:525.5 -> 21.9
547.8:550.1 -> 22.8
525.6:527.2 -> 20.6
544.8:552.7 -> 22.4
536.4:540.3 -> 23.5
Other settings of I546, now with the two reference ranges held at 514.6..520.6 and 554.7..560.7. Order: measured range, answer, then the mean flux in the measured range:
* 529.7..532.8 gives -0.125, 22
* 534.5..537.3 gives -0.161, 22.7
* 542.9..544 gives -0.035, 22.5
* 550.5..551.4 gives -0.018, 22.6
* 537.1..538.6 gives -0.167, 23.9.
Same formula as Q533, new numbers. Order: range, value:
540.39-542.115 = 23.2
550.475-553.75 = 22.9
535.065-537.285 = 22.9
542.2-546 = 22.9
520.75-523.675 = 20.7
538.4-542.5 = 23.2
